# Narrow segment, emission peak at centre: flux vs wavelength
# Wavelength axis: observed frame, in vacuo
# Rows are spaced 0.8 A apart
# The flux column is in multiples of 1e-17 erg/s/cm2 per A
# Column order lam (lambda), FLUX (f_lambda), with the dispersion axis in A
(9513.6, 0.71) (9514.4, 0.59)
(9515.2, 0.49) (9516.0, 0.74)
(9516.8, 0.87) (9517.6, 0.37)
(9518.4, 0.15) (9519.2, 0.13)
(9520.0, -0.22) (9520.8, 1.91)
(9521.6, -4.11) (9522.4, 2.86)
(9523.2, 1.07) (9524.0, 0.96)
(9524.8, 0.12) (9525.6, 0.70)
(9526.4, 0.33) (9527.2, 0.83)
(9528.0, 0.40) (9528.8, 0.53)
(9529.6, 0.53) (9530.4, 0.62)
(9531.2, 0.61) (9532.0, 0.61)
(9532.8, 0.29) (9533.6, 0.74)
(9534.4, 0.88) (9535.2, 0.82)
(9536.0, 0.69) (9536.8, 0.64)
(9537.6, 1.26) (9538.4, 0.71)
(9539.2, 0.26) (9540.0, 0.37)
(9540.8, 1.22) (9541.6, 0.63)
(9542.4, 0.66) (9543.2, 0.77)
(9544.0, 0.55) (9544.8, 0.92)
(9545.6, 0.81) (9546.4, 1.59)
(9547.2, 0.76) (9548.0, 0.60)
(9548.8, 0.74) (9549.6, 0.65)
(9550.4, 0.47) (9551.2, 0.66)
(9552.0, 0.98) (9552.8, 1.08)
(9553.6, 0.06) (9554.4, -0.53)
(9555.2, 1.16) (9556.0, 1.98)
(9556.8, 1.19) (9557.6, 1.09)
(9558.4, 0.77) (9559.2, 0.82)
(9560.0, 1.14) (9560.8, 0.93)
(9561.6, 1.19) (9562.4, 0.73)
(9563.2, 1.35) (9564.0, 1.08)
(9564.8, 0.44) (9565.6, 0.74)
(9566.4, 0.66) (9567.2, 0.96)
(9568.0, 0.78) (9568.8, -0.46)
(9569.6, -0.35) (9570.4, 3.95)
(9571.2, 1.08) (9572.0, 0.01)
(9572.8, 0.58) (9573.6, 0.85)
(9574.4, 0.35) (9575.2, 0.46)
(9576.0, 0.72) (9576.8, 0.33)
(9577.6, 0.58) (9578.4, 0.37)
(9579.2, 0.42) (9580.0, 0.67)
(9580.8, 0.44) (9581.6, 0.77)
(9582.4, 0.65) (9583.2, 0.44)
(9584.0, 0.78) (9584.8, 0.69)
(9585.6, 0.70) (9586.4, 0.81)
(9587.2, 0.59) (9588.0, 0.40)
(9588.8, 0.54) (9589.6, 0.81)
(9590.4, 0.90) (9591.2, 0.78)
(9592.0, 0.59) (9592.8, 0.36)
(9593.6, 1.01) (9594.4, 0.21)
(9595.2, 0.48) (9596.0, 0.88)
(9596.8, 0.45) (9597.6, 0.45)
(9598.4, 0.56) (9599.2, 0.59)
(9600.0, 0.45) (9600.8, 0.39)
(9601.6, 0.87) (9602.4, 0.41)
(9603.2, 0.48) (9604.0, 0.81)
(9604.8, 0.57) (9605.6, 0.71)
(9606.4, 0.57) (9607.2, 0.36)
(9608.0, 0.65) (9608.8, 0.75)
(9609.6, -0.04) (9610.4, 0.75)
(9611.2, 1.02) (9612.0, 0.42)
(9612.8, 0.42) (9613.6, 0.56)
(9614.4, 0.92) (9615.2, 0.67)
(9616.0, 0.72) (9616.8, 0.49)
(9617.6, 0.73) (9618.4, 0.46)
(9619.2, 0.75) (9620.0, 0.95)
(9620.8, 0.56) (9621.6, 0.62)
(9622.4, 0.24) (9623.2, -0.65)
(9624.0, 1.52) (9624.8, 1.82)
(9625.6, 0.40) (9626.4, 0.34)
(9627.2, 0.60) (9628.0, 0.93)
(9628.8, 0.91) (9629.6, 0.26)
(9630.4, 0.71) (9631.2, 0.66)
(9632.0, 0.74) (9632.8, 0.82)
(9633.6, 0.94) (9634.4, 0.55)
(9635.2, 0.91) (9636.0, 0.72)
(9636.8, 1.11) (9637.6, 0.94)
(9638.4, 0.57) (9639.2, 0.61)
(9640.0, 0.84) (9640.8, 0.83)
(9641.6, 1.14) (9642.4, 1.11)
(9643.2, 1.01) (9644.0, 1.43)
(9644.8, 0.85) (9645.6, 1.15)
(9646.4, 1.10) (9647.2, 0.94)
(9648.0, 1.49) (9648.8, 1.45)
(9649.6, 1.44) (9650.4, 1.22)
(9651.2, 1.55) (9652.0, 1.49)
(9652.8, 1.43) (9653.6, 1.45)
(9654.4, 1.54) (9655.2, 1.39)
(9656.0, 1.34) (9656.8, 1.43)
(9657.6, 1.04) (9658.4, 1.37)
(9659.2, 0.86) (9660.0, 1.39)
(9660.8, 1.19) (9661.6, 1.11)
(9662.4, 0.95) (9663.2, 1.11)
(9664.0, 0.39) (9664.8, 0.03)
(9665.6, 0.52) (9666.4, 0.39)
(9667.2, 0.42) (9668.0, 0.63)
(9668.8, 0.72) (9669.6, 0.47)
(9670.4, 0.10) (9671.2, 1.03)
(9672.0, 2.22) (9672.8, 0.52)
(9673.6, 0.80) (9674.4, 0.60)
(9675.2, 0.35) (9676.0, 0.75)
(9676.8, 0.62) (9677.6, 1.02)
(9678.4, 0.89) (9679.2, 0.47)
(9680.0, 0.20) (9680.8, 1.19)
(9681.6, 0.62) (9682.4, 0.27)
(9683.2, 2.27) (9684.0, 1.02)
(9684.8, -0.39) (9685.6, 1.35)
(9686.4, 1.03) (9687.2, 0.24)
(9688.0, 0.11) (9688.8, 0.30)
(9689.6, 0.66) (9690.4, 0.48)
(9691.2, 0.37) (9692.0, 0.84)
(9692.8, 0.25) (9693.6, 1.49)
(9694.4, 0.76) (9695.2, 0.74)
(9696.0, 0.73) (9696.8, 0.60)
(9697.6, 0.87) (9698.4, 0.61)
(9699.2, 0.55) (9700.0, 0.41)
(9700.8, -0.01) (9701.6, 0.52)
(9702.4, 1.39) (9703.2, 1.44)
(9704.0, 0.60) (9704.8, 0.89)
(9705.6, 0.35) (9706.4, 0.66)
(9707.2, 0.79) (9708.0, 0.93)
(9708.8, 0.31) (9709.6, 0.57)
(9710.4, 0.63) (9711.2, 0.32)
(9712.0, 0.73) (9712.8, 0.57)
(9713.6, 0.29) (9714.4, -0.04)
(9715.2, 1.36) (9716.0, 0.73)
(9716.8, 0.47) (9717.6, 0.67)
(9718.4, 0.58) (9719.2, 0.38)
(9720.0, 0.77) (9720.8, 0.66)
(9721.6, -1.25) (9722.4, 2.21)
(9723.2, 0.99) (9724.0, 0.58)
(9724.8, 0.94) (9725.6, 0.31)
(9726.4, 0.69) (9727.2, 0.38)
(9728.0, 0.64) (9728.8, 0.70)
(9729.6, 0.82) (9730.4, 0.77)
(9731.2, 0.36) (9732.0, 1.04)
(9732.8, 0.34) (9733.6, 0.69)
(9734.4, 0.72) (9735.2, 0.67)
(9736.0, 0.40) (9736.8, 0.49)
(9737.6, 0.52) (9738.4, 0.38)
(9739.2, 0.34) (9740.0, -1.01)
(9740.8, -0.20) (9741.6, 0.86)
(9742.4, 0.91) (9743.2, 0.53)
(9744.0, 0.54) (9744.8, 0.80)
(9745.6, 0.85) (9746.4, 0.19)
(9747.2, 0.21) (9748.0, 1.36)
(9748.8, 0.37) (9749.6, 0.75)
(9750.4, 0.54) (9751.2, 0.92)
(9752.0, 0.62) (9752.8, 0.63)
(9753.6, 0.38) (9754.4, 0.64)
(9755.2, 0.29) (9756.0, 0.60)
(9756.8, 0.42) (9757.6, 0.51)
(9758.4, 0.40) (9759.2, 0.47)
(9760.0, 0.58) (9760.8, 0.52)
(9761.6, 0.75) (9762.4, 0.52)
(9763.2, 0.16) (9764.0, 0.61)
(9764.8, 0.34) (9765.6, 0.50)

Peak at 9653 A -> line [O III] 5007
